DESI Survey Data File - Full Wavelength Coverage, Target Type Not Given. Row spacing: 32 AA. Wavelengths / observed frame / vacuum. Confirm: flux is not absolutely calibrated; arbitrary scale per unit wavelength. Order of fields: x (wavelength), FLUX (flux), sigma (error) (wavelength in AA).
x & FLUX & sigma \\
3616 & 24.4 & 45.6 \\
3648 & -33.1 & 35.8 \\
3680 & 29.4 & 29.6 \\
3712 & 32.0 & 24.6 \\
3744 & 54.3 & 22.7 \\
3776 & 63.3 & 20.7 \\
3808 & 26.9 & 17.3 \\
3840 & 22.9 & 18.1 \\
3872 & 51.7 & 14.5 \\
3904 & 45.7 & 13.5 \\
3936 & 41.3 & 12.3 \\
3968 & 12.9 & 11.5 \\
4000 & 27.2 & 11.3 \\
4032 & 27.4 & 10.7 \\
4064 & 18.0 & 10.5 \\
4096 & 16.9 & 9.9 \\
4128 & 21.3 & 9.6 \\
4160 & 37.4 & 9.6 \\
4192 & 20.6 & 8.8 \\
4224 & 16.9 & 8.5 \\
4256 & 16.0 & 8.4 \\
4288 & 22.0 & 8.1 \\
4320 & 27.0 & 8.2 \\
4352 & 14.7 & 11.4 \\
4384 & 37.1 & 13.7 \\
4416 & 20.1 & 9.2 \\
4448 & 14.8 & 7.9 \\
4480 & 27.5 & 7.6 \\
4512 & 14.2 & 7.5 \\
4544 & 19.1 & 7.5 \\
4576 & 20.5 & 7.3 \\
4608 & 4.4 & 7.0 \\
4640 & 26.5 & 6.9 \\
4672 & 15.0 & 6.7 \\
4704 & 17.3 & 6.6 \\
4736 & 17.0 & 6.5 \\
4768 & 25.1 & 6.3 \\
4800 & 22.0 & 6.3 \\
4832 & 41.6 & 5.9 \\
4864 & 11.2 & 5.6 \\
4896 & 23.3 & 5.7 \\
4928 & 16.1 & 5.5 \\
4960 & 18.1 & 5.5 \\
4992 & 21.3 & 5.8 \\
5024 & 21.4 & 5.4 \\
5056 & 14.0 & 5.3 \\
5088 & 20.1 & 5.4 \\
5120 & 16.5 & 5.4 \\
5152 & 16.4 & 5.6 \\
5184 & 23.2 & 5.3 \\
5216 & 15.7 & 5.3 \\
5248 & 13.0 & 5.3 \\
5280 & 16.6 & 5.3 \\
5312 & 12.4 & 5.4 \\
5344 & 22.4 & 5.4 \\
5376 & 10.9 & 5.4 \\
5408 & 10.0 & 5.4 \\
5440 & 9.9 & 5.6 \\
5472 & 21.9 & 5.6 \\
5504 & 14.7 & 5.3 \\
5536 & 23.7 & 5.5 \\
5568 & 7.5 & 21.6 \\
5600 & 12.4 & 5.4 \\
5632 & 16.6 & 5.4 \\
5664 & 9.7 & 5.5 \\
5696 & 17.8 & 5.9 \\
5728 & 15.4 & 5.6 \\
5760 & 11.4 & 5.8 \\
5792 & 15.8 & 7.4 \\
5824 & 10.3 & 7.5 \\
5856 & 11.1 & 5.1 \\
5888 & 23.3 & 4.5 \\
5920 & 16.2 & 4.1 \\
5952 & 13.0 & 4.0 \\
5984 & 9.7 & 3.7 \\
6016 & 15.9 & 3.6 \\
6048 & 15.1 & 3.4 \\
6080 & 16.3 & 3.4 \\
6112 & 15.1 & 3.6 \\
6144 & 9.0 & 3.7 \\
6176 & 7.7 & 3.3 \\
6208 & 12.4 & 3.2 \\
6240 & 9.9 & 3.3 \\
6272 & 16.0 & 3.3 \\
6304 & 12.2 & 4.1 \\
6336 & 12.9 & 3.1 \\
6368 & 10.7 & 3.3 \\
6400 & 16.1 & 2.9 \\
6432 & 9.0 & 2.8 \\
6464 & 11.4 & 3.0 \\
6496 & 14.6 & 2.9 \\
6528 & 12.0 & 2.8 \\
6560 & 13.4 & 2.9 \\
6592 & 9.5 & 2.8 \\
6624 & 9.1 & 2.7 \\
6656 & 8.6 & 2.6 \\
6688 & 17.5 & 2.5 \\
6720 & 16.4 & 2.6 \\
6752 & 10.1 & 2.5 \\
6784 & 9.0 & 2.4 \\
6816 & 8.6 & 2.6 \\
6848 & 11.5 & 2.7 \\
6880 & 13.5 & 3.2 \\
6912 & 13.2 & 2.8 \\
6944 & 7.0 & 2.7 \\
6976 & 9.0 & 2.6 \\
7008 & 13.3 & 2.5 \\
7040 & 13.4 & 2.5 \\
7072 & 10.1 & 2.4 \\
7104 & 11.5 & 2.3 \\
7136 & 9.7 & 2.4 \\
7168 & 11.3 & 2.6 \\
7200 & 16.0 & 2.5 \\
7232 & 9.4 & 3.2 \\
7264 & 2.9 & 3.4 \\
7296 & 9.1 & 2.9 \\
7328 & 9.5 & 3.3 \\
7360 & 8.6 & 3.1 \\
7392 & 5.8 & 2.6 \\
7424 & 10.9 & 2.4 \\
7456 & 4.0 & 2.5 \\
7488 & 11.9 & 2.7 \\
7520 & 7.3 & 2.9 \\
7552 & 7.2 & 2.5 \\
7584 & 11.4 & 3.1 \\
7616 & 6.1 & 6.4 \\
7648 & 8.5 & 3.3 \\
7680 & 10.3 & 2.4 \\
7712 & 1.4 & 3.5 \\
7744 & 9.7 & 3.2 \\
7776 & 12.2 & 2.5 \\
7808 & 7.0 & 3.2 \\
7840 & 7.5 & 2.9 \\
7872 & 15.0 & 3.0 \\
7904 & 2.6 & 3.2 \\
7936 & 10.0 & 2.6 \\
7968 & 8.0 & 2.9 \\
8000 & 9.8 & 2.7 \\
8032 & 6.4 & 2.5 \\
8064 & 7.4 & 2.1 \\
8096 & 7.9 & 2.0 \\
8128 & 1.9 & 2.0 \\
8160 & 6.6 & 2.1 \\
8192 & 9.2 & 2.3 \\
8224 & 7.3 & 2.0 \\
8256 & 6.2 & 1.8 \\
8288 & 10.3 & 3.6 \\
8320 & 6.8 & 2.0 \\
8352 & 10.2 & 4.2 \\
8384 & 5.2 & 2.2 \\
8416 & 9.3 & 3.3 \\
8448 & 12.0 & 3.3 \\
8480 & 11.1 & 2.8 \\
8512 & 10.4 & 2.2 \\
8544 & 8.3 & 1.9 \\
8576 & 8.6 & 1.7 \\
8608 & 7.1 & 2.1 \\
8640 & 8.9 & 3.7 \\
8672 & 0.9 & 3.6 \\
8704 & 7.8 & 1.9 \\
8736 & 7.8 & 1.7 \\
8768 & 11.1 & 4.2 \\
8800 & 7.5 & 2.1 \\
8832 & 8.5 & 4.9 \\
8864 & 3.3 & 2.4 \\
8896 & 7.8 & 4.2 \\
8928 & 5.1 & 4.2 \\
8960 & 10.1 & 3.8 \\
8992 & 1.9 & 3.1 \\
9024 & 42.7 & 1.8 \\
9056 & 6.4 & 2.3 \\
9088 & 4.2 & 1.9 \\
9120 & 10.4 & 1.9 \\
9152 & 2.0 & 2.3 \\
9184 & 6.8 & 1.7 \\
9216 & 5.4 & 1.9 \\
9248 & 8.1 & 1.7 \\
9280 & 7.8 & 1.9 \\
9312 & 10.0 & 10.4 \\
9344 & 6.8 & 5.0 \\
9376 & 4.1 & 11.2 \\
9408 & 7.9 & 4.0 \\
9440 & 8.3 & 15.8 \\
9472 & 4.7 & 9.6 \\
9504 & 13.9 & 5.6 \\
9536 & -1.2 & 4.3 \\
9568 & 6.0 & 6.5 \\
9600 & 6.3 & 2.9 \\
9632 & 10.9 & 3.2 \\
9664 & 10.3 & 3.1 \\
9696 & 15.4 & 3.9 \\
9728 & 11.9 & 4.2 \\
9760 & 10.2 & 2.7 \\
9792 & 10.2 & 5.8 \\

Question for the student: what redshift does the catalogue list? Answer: 1.42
